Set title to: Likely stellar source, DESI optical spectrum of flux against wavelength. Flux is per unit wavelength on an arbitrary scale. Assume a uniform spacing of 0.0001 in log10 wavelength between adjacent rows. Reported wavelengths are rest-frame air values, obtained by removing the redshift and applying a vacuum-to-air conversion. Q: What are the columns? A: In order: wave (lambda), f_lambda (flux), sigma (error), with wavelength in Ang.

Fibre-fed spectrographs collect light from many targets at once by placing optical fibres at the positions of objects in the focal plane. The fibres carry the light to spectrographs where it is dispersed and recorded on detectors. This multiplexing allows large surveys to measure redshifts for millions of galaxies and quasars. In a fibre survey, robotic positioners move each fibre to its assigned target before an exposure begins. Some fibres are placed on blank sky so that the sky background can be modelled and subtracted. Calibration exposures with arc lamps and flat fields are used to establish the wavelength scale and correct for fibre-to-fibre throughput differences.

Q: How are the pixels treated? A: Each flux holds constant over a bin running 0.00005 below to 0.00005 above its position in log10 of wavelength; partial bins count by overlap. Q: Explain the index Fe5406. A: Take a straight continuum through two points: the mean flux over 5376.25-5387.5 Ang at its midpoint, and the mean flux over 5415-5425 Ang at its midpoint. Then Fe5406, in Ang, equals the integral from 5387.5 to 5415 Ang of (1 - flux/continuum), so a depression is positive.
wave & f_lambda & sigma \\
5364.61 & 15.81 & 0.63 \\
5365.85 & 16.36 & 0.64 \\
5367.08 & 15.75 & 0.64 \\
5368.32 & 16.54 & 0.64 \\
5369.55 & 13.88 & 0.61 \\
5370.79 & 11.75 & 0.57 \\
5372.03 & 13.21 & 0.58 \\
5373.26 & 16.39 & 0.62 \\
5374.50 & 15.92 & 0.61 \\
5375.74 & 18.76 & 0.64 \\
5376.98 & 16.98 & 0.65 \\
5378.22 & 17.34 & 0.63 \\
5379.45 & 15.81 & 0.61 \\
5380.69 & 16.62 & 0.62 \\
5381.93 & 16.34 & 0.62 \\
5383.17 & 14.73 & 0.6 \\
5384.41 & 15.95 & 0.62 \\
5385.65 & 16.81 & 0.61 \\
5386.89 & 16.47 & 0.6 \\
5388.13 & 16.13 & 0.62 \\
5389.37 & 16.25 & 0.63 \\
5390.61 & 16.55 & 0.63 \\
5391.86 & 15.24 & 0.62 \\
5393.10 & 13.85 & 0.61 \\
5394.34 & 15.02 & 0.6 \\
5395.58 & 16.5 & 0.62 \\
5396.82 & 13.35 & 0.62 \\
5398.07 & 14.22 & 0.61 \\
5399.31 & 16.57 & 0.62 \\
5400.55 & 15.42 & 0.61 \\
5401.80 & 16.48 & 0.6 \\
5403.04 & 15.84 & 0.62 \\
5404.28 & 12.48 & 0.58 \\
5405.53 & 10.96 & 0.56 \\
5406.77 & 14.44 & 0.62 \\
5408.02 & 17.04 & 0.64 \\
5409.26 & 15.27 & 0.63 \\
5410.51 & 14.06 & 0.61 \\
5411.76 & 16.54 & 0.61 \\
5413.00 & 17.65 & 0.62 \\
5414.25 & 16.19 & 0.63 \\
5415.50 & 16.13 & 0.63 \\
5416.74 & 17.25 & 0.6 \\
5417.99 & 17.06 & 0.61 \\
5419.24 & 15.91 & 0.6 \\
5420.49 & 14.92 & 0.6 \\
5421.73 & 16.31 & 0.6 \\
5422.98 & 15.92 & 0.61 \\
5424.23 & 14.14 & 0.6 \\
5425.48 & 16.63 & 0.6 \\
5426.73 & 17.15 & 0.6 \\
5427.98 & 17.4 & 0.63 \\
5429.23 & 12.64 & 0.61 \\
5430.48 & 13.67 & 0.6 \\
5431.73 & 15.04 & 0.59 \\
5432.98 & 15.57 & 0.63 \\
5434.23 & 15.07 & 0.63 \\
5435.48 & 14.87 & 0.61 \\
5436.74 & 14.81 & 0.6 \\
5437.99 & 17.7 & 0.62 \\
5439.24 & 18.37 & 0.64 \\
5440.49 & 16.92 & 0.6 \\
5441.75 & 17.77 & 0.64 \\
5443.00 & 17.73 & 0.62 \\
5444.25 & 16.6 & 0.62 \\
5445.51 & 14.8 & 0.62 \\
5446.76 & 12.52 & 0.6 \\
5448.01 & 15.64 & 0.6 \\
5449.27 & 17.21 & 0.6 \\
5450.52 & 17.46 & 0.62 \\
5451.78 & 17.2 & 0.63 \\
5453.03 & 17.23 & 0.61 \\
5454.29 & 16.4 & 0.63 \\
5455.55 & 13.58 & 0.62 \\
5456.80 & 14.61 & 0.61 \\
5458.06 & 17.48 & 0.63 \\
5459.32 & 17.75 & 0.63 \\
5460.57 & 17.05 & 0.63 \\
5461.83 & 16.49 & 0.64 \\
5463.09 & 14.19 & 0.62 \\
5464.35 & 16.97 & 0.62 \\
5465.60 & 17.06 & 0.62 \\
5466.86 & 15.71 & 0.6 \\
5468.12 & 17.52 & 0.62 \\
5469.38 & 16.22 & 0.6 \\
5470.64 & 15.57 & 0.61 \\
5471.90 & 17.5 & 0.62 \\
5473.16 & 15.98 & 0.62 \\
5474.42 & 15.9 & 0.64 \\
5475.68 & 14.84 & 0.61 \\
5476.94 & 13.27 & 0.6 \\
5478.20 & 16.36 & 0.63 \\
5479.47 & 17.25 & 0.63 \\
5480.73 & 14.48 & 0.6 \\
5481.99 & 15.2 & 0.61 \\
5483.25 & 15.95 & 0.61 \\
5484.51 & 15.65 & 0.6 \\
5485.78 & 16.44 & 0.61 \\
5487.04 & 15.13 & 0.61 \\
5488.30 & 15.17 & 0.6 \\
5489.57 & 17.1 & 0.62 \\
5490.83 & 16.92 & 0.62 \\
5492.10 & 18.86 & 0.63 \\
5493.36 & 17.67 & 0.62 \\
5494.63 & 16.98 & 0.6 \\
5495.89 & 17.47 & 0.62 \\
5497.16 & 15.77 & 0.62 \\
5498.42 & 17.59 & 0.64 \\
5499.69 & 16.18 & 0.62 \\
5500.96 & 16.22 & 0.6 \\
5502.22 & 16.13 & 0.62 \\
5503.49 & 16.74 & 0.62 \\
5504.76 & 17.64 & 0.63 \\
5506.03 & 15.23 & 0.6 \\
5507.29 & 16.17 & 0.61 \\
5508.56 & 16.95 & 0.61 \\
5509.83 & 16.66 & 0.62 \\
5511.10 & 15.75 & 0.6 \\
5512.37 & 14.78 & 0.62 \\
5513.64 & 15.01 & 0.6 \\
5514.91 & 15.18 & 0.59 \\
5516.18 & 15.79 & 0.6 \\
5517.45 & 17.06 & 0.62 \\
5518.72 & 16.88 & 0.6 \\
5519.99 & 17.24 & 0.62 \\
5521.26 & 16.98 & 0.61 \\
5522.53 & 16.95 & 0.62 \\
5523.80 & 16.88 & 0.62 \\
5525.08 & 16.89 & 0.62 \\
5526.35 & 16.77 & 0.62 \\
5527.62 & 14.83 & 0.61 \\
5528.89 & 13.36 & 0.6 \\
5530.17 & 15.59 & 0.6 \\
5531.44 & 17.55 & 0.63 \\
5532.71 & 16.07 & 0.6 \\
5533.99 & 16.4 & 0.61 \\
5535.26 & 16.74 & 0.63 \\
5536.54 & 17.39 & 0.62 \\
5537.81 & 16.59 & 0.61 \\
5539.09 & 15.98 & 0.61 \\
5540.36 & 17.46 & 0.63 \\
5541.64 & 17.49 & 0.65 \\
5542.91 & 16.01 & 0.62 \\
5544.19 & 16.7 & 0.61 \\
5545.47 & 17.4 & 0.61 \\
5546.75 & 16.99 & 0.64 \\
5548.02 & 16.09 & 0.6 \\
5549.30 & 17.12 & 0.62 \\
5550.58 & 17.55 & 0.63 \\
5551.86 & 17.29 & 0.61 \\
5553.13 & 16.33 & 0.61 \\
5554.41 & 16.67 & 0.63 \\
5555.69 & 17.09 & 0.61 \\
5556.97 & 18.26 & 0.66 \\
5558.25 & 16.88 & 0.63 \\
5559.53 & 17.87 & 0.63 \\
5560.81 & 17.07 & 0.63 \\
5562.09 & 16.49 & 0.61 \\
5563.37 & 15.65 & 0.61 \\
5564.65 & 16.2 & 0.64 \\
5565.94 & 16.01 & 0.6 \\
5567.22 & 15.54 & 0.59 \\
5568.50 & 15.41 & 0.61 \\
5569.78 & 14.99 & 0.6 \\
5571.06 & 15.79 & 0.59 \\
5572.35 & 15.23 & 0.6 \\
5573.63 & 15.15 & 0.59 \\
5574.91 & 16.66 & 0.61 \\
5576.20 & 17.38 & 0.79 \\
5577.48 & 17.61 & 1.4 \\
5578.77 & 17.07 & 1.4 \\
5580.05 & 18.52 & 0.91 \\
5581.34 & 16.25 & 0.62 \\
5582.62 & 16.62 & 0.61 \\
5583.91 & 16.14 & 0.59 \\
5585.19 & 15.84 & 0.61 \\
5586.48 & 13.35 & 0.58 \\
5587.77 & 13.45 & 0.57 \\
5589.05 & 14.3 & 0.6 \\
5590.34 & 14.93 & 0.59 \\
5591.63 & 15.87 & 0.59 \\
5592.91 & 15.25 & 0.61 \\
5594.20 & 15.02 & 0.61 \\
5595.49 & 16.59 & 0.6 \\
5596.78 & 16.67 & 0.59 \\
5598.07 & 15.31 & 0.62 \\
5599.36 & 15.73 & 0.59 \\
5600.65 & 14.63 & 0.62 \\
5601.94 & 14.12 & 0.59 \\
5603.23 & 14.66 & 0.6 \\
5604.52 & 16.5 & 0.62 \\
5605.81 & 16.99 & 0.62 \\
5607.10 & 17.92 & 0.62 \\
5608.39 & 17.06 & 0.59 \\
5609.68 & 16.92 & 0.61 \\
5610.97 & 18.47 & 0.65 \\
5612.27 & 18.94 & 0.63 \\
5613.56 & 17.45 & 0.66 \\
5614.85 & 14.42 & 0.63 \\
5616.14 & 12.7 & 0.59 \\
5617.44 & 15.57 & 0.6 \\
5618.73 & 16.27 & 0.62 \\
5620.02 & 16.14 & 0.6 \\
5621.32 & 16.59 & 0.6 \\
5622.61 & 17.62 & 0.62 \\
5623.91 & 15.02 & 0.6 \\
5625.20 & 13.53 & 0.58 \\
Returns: 1.5 Ang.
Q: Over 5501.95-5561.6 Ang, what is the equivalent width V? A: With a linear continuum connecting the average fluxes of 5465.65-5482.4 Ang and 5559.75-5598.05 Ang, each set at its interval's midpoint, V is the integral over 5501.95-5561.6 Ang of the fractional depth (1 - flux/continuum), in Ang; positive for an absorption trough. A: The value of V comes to -2.5 Ang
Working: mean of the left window 15.9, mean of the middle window 16.6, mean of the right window 15.9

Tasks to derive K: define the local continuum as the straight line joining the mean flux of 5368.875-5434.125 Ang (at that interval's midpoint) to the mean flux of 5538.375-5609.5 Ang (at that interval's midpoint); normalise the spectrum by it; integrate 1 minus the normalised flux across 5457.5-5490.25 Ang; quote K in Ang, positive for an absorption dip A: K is -0.5 Ang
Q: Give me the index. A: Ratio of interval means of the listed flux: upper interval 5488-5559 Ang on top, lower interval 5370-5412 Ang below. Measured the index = 1.1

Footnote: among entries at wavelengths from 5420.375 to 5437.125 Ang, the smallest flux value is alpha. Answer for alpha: 12.64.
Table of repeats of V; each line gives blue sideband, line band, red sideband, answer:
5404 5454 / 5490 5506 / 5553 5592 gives -0.97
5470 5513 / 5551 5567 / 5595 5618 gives -0.61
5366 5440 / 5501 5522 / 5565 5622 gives -0.59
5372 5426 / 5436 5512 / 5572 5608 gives -2.55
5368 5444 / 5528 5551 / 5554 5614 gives -0.66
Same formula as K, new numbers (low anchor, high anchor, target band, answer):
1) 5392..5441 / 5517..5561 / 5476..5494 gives 0.14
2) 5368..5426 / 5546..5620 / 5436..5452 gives -0.75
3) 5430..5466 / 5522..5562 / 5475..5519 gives 0.69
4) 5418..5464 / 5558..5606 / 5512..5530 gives -0.15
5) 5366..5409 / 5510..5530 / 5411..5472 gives -1.76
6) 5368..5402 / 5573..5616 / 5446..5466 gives -0.45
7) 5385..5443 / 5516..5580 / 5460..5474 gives -0.30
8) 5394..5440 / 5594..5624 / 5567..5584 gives -0.29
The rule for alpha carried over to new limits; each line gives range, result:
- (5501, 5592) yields 13.35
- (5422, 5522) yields 12.52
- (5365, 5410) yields 10.96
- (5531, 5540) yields 15.98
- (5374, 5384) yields 14.73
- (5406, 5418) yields 14.06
